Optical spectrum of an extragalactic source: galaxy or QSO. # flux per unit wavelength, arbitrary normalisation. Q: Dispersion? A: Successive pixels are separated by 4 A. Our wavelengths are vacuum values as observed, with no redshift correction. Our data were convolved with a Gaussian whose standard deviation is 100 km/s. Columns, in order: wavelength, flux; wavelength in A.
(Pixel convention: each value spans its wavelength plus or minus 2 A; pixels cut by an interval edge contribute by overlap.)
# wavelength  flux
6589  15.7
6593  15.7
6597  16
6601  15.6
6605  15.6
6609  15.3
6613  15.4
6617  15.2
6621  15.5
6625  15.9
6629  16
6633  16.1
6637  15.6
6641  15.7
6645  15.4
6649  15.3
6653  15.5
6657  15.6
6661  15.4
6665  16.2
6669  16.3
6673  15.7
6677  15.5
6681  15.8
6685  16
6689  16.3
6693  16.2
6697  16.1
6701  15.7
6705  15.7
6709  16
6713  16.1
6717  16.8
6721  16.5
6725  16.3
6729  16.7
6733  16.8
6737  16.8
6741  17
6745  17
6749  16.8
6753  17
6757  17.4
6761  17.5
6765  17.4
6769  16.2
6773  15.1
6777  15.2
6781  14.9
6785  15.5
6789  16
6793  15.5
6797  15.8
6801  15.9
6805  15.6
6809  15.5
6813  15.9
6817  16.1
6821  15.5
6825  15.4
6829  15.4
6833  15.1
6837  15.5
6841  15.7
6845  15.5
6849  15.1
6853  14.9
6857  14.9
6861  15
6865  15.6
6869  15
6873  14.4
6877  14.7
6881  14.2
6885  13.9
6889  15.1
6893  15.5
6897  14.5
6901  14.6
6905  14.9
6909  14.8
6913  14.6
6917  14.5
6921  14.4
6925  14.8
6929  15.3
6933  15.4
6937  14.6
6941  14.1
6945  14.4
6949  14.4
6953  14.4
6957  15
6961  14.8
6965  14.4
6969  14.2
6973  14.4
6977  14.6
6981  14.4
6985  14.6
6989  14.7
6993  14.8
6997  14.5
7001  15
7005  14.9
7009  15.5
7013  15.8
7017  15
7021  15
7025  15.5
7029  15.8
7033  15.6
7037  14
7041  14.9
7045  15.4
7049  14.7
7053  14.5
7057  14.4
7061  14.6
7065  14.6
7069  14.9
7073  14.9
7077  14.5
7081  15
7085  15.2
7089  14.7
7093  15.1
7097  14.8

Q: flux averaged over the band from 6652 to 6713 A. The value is 15.9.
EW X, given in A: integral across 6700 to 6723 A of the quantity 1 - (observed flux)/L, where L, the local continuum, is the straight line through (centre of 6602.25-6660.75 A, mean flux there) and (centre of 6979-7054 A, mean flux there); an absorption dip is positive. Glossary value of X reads -1.04 A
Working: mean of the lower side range 15.6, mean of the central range 16.2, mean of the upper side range 15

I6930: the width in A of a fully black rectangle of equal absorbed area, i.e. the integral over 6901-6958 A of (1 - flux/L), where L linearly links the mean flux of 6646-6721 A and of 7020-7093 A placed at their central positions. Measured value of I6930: 2.1 A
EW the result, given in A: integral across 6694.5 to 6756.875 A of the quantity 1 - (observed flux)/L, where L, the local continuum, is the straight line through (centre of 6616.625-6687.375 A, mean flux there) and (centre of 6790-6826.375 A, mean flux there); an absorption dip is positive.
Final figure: -3.2 A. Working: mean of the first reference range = 15.7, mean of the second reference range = 15.7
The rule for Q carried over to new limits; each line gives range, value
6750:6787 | 16.3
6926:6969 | 14.7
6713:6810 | 16.3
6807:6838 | 15.6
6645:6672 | 15.7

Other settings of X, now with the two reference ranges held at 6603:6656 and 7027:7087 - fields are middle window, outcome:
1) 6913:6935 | 0.34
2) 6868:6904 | 1.18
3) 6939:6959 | 0.78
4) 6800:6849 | -1.00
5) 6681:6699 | -0.74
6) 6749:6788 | -2.34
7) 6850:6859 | 0.17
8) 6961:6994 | 1.05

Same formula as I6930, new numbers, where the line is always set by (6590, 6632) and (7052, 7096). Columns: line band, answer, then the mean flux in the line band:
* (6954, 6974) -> 0.56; 14.6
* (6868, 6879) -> 0.34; 14.7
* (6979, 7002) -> 0.42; 14.7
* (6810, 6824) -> -0.49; 15.8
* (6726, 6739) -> -1.12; 16.7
